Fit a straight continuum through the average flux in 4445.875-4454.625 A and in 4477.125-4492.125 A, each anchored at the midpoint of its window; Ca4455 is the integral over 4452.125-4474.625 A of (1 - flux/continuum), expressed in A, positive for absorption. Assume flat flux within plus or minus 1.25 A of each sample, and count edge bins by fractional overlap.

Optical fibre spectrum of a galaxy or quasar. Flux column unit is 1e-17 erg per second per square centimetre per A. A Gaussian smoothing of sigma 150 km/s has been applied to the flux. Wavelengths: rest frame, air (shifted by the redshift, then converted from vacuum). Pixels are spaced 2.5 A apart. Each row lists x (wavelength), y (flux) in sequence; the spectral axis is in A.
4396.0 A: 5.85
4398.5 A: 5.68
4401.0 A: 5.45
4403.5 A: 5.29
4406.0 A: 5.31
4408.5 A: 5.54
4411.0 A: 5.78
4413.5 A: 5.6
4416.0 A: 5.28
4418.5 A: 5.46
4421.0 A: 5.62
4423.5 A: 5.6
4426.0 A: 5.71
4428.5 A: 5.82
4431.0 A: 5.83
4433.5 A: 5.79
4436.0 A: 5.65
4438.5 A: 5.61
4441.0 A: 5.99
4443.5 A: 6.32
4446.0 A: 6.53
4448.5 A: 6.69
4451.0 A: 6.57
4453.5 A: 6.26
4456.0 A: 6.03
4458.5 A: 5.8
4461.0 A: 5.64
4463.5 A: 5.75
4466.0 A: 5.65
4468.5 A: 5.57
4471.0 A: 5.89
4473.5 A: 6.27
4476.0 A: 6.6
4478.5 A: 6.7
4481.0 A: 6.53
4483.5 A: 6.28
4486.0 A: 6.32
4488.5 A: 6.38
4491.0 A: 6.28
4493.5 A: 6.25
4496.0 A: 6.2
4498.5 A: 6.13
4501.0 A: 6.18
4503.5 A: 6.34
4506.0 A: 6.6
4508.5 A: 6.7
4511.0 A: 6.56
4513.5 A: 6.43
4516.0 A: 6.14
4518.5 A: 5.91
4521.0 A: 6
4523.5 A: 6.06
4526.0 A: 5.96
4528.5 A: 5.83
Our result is 2.1 A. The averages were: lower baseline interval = 6.51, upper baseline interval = 6.42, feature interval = 5.88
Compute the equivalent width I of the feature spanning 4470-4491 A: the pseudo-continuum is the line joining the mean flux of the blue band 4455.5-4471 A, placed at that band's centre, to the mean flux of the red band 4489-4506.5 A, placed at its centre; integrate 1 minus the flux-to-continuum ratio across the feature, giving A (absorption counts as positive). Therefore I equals -1.3 A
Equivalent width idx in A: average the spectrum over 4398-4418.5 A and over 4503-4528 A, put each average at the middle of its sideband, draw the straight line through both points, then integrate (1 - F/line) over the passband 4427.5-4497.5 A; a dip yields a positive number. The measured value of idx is -2.9 A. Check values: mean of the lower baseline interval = 5.48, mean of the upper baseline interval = 6.25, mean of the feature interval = 6.12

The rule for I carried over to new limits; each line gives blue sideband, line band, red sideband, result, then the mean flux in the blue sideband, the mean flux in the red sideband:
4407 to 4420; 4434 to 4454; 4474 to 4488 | -0.76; 5.53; 6.47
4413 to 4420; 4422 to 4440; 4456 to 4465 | -0.56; 5.44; 5.77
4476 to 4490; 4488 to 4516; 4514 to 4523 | -0.54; 6.45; 6.05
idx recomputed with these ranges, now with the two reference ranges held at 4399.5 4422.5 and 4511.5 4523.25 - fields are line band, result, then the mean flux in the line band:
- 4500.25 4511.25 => -0.7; 6.48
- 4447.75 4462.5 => -1.0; 6.14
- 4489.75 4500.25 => -0.4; 6.21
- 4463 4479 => -0.5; 6.05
